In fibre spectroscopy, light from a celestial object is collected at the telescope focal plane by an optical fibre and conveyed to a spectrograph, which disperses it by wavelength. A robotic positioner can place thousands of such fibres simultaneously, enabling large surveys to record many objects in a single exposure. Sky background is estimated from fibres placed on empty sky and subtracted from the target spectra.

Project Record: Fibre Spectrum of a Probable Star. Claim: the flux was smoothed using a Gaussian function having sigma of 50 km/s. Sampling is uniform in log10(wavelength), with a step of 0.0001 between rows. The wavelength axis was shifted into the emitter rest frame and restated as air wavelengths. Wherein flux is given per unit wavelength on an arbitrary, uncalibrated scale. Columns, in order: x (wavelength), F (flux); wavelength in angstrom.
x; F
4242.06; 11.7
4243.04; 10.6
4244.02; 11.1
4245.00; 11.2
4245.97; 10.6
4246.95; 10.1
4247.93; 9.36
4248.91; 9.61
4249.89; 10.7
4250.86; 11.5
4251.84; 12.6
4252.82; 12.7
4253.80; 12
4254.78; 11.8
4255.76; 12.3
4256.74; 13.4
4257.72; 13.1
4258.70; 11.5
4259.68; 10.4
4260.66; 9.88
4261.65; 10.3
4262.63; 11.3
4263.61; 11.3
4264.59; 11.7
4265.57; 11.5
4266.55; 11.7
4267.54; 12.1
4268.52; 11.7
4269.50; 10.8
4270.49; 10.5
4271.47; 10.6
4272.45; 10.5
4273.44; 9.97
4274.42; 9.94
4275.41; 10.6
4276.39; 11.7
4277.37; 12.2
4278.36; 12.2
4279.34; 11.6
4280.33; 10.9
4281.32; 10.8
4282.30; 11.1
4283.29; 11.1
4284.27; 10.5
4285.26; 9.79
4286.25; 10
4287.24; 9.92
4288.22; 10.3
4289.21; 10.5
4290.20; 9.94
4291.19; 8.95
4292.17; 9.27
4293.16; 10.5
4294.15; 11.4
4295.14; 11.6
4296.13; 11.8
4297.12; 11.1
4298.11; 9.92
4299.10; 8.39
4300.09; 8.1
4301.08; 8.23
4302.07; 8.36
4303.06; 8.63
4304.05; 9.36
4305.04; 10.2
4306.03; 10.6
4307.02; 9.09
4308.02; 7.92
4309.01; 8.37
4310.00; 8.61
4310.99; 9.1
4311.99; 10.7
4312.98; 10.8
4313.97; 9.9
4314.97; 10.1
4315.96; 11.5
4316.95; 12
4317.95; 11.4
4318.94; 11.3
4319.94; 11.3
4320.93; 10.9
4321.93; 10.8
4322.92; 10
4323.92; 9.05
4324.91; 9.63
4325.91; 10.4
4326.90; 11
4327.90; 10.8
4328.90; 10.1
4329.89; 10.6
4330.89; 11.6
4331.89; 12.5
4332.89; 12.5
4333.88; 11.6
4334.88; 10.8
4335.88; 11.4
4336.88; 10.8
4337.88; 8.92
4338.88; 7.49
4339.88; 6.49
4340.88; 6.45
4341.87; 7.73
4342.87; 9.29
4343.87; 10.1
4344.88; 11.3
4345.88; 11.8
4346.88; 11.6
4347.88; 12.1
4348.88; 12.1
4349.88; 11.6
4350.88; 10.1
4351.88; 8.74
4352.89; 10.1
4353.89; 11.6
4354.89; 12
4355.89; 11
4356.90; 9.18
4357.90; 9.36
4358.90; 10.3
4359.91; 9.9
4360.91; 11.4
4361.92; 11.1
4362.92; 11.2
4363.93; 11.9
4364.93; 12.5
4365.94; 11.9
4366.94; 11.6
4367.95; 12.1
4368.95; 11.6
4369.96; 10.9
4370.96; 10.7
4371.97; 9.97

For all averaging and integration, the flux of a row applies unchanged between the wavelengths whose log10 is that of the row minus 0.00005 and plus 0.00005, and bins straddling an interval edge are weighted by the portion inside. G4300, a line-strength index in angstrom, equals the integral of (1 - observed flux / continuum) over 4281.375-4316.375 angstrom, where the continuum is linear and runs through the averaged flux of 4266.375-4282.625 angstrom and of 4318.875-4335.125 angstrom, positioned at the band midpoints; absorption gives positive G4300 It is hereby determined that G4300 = 3.5 angstrom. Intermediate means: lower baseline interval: 11.1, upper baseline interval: 10.9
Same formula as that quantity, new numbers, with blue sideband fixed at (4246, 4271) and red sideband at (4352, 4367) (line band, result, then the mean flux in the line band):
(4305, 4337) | 1.6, 10.5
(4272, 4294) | 1.3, 10.6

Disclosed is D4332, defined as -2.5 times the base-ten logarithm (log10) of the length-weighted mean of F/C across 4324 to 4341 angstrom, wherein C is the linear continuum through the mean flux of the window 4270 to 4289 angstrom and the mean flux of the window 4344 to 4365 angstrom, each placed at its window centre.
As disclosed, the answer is 0.07 mag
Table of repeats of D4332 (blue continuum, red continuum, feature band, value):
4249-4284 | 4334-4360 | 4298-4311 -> 0.208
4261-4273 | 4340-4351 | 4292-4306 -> 0.102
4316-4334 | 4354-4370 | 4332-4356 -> 0.073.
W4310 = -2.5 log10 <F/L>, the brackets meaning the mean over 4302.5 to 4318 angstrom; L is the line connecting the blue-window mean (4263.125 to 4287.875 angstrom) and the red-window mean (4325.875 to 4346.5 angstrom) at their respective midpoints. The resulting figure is 0.07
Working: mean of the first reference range 11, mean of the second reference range 10.2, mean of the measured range 9.84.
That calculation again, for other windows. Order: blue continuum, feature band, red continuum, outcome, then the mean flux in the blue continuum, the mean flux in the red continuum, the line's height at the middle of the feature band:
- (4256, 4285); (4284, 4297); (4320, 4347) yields 0.054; 11.2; 10.2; 10.9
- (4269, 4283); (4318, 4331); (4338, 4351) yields -0.044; 11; 9.83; 10.2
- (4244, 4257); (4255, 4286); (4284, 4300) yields -0.040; 11.3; 10.2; 10.8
